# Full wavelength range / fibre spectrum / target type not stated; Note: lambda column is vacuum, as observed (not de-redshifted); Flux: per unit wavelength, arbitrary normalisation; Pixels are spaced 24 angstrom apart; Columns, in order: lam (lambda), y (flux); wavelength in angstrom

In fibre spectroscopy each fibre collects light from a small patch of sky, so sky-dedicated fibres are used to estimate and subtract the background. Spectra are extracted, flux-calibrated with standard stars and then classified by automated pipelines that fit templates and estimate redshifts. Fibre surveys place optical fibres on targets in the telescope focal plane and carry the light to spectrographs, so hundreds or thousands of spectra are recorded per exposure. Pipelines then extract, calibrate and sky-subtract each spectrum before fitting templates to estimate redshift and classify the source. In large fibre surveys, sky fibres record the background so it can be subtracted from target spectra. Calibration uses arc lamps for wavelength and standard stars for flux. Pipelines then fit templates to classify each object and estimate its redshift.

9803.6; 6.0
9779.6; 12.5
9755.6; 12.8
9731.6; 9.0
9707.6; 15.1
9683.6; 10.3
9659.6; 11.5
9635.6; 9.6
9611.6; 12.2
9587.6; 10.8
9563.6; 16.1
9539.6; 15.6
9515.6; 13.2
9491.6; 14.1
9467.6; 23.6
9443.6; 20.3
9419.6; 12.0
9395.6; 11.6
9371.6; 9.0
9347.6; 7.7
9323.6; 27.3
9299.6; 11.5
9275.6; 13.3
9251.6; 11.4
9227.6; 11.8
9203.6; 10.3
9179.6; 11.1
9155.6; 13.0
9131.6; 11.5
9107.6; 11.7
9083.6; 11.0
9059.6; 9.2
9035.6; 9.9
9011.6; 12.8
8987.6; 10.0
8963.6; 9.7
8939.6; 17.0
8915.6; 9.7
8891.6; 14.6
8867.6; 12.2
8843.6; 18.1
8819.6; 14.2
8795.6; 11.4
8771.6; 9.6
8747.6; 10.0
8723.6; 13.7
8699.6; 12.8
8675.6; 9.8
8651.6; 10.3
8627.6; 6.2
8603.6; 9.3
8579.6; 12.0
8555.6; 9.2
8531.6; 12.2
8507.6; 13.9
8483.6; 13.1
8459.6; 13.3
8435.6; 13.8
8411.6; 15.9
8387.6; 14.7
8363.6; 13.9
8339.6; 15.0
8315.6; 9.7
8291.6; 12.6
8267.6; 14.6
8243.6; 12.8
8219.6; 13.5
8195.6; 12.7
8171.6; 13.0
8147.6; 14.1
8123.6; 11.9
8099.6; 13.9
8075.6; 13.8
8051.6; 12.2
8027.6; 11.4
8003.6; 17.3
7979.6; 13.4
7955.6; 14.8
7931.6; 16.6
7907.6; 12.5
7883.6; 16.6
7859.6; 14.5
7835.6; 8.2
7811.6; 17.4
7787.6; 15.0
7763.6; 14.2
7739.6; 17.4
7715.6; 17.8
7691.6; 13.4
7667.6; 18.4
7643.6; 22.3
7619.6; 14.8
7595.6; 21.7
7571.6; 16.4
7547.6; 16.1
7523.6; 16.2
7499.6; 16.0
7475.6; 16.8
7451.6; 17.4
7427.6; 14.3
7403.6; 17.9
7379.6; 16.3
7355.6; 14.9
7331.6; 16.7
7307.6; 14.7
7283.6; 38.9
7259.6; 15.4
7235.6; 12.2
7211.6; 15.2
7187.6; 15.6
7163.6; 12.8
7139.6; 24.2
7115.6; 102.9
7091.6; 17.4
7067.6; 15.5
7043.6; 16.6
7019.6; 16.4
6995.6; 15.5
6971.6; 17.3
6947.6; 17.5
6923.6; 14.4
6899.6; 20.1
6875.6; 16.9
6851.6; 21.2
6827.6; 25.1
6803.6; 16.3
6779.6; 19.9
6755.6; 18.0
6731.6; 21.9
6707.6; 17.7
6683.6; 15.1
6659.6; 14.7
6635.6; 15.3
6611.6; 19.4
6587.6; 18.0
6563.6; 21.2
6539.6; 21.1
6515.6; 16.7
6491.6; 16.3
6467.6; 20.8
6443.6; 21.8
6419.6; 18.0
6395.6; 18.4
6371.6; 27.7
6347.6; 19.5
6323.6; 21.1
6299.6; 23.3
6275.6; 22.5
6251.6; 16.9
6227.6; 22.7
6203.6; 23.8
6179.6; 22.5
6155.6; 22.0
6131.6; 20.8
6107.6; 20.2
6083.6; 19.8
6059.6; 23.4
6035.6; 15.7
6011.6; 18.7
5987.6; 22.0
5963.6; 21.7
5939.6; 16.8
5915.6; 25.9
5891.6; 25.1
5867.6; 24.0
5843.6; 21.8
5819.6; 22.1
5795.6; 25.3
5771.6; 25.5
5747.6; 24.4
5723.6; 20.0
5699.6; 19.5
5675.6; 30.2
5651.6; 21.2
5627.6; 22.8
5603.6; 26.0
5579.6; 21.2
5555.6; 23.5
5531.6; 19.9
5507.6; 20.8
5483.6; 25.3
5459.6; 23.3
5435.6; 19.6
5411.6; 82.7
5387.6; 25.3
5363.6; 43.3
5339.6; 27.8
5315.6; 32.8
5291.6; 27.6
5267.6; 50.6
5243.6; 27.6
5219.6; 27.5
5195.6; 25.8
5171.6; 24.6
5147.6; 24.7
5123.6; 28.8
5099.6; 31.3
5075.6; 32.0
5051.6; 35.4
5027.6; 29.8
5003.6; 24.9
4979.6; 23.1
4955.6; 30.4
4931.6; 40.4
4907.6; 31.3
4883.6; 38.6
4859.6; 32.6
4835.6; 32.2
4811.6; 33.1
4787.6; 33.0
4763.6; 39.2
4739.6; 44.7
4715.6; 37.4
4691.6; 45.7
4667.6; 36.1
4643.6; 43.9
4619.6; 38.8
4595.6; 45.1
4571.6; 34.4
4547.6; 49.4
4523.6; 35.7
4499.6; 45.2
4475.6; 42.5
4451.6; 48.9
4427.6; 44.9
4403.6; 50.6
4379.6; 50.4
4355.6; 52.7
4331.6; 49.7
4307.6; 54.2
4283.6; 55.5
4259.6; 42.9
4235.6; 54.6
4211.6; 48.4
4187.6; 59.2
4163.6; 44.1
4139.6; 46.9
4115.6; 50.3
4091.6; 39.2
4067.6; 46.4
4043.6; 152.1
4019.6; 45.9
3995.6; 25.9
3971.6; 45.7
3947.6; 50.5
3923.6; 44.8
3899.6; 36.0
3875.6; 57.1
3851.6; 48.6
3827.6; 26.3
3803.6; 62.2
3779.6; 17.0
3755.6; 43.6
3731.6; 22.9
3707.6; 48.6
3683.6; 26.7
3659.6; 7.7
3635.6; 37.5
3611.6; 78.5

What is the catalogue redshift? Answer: 0.082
